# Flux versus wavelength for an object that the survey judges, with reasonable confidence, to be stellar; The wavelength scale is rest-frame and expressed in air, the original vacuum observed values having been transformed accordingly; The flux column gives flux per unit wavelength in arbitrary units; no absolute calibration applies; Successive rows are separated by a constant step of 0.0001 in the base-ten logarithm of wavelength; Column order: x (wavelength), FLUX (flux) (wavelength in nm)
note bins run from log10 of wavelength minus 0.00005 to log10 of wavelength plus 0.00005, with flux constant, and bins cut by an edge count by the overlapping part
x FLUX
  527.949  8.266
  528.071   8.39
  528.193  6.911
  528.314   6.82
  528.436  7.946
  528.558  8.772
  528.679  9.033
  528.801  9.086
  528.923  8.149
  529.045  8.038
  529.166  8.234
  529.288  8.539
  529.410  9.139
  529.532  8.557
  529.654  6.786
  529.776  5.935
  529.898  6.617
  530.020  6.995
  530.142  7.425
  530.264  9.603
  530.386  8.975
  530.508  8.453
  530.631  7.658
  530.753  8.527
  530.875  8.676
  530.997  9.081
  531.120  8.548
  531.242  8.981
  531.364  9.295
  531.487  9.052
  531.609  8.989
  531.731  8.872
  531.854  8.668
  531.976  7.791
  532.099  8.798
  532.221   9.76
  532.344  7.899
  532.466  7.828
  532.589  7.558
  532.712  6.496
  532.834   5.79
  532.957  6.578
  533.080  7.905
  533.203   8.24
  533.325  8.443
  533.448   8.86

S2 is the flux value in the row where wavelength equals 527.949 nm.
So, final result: 8.266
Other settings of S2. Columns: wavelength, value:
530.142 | 7.425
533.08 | 7.905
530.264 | 9.603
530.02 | 6.995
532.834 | 5.79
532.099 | 8.798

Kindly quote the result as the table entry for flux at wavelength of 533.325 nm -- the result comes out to 8.443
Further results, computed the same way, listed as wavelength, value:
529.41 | 9.139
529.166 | 8.234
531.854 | 8.668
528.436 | 7.946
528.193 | 6.911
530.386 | 8.975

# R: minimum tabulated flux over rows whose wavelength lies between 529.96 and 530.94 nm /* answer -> 6.995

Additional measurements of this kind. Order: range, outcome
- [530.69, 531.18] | 8.527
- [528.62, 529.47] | 8.038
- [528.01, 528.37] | 6.82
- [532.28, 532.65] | 7.558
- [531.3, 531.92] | 8.668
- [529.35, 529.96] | 5.935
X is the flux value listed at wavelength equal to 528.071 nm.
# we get 8.39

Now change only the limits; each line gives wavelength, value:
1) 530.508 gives 8.453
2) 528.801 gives 9.086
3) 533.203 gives 8.24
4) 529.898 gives 6.617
